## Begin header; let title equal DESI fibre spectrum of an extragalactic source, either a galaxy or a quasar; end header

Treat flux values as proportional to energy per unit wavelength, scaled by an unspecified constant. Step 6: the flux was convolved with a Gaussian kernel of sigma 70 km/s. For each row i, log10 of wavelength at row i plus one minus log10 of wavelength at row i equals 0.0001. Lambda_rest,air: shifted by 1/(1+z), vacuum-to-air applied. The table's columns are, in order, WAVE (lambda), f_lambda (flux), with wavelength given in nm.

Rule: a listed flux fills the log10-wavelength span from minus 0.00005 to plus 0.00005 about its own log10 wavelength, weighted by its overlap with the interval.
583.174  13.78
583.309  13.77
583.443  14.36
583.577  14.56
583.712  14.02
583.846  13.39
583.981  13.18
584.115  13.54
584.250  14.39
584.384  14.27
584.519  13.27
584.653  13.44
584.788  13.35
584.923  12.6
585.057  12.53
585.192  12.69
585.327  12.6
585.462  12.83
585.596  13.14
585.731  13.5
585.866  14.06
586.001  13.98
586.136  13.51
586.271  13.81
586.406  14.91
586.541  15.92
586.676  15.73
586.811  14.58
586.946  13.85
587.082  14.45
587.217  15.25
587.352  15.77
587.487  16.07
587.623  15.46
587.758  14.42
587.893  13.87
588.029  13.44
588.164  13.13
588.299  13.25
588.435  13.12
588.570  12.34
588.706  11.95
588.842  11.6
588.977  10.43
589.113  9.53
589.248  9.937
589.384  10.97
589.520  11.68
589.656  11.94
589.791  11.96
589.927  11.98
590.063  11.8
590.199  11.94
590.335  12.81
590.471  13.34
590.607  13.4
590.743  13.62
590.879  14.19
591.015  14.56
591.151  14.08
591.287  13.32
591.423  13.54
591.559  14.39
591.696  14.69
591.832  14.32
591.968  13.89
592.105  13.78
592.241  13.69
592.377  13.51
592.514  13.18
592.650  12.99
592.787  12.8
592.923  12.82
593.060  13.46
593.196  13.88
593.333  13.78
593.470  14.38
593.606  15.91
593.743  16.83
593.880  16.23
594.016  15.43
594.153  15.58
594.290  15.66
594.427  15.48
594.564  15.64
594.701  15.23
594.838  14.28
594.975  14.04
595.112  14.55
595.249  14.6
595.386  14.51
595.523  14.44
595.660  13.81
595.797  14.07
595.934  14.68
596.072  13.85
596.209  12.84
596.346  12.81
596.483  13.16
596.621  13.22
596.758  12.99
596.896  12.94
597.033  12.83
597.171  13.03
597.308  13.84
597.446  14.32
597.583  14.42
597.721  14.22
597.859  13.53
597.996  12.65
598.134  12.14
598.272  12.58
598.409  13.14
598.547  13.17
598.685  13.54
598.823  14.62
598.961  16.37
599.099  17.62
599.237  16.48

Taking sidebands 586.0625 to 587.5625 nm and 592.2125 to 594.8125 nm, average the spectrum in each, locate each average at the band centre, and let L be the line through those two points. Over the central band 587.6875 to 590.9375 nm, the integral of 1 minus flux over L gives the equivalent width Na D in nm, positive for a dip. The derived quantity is 0.530 nm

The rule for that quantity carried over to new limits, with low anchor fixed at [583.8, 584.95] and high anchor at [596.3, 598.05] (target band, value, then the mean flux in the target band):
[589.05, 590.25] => 0.19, 11.3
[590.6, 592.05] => -0.06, 14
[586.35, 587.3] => -0.10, 15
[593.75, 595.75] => -0.24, 15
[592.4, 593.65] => -0.02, 13.6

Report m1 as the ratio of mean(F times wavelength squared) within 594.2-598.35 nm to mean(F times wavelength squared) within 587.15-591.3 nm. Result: 1.10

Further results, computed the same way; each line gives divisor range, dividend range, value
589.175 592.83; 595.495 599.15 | 1.07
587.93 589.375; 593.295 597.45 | 1.24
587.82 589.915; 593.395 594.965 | 1.32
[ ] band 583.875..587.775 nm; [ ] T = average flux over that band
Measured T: 14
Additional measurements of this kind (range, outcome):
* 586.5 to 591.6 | 13.2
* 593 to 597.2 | 14.3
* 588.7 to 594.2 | 13.3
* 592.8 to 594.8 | 14.9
